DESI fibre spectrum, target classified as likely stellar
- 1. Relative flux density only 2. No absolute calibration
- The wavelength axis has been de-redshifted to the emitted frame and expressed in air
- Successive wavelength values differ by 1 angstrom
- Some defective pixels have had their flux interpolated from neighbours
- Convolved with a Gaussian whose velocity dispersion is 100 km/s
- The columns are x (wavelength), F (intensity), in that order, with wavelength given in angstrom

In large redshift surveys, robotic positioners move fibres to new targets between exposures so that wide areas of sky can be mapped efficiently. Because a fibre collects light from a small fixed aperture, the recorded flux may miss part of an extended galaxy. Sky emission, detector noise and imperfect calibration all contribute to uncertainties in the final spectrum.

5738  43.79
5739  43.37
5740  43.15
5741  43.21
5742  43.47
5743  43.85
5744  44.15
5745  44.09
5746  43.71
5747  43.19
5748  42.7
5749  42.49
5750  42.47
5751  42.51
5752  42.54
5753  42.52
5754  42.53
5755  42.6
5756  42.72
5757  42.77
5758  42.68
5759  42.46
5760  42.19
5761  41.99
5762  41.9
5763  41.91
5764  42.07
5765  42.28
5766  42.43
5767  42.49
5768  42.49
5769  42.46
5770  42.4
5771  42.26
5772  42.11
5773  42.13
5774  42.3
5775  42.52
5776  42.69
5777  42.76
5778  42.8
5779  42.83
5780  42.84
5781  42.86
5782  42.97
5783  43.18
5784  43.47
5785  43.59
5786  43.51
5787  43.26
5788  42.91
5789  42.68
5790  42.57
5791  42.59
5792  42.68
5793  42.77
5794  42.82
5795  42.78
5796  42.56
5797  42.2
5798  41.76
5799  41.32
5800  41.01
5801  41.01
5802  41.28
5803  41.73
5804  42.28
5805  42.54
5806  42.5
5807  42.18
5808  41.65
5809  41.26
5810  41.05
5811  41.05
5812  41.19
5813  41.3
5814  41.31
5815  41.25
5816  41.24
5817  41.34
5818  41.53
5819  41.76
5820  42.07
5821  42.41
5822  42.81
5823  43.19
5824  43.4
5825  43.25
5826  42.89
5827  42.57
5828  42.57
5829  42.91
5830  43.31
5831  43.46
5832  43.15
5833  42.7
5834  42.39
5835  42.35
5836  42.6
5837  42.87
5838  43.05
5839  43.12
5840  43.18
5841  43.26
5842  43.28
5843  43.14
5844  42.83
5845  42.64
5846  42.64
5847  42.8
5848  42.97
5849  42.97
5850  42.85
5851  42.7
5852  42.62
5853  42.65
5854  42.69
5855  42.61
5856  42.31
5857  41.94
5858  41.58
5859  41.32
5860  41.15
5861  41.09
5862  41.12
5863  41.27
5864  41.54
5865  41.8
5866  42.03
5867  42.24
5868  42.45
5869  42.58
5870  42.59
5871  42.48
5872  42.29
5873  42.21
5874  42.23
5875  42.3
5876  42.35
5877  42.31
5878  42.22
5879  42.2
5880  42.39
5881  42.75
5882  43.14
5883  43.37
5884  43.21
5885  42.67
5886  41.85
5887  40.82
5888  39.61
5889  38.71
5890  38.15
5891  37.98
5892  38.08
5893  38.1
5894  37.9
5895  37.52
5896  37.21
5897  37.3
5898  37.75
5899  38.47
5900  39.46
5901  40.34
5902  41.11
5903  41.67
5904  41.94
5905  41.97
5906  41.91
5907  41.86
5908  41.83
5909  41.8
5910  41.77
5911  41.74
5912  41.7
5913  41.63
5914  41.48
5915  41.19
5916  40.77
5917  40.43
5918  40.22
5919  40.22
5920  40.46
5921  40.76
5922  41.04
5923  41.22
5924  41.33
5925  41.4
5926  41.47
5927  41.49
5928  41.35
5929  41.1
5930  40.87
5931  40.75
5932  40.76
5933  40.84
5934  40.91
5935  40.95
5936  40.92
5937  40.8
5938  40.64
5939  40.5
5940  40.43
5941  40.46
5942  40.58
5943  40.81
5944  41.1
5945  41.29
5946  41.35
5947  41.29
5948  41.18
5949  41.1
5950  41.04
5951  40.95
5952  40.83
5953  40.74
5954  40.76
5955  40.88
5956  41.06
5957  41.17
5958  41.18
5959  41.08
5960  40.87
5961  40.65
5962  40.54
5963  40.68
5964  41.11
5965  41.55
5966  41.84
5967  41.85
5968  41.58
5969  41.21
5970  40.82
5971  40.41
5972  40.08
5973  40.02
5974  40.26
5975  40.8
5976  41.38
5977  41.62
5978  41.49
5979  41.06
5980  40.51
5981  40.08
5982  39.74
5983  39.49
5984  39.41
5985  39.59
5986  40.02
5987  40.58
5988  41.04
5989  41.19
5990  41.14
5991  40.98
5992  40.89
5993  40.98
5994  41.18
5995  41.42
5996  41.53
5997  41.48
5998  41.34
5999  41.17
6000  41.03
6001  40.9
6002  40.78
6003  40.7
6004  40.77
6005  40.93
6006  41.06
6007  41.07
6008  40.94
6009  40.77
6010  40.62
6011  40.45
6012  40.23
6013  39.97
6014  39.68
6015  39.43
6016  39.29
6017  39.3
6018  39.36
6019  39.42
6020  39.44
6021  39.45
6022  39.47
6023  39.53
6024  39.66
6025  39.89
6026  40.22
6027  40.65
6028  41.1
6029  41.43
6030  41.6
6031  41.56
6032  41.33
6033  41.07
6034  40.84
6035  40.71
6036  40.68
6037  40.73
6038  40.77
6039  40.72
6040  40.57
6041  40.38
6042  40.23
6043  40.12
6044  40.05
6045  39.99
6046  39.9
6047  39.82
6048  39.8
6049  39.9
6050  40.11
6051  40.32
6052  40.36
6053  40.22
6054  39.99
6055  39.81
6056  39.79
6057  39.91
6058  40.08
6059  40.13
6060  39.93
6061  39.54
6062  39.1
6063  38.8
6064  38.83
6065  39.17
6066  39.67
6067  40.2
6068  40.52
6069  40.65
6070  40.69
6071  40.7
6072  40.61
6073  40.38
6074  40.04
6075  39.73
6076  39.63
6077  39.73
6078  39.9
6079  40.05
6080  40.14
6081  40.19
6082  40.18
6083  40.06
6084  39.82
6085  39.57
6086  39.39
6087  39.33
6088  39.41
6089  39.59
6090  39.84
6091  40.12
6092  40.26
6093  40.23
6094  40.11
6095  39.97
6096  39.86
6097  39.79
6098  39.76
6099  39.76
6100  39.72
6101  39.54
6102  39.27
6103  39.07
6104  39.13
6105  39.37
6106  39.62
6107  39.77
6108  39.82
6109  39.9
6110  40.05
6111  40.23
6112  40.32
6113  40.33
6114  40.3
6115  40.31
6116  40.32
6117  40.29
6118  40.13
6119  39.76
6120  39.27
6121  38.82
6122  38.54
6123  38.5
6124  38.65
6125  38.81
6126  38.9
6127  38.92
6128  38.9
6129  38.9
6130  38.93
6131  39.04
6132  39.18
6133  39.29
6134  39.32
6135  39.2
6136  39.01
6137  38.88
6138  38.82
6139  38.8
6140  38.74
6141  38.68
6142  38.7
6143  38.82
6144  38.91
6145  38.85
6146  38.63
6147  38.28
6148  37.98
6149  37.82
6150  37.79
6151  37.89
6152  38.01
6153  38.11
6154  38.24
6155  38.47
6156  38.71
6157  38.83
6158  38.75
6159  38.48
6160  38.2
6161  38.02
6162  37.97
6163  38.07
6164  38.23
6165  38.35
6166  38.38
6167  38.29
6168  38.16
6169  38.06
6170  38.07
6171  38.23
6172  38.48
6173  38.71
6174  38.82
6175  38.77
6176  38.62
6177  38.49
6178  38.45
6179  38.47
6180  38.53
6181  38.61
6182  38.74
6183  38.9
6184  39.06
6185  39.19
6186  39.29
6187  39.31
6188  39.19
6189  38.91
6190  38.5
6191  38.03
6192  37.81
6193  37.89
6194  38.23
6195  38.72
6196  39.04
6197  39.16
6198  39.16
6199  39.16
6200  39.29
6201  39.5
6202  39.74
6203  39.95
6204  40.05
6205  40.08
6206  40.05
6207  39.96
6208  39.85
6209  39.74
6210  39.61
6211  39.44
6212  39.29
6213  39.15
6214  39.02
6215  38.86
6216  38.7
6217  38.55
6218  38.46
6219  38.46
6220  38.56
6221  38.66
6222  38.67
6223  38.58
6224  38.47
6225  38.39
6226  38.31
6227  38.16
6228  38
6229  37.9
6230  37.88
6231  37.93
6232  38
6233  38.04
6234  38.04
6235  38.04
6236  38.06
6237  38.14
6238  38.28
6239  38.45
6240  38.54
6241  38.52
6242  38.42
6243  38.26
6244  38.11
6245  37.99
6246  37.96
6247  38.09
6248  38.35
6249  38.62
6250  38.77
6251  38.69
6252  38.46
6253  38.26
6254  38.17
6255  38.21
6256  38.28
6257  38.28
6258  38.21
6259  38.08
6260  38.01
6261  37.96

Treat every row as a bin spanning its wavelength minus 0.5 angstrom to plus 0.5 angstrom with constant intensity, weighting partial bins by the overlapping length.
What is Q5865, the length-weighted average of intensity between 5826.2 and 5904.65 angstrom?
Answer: 41.7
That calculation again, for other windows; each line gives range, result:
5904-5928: 41.3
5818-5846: 42.8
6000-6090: 40.2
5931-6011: 40.9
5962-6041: 40.6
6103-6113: 39.8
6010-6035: 40.2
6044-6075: 40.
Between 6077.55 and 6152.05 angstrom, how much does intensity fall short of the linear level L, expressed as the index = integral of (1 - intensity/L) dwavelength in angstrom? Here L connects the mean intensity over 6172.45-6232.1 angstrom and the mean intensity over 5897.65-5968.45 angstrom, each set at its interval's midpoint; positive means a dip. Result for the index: 0.3 angstrom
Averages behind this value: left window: 41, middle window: 39.4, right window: 38.9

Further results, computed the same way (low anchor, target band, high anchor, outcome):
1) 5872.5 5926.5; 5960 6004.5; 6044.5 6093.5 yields -0.49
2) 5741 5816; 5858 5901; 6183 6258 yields 0.69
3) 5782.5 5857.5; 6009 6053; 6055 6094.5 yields 0.10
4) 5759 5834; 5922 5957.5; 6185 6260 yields 0.11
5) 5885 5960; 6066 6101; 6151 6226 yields -0.44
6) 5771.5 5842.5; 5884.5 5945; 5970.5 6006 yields 1.34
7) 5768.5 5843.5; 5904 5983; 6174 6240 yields 0.32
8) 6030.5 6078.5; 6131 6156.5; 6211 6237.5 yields 0.41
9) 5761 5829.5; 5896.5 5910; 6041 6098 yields 0.25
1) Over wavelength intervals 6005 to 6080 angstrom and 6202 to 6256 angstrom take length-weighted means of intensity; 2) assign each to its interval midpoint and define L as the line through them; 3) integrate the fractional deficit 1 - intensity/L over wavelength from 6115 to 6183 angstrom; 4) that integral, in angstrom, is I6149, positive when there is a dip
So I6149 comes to 1.1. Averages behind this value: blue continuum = 40.2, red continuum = 38.6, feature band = 38.7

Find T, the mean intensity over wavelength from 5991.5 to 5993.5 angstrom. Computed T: 40.9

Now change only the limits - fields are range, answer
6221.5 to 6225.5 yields 38.5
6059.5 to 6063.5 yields 39.3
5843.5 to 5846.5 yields 42.7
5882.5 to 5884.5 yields 43.3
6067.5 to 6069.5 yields 40.6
